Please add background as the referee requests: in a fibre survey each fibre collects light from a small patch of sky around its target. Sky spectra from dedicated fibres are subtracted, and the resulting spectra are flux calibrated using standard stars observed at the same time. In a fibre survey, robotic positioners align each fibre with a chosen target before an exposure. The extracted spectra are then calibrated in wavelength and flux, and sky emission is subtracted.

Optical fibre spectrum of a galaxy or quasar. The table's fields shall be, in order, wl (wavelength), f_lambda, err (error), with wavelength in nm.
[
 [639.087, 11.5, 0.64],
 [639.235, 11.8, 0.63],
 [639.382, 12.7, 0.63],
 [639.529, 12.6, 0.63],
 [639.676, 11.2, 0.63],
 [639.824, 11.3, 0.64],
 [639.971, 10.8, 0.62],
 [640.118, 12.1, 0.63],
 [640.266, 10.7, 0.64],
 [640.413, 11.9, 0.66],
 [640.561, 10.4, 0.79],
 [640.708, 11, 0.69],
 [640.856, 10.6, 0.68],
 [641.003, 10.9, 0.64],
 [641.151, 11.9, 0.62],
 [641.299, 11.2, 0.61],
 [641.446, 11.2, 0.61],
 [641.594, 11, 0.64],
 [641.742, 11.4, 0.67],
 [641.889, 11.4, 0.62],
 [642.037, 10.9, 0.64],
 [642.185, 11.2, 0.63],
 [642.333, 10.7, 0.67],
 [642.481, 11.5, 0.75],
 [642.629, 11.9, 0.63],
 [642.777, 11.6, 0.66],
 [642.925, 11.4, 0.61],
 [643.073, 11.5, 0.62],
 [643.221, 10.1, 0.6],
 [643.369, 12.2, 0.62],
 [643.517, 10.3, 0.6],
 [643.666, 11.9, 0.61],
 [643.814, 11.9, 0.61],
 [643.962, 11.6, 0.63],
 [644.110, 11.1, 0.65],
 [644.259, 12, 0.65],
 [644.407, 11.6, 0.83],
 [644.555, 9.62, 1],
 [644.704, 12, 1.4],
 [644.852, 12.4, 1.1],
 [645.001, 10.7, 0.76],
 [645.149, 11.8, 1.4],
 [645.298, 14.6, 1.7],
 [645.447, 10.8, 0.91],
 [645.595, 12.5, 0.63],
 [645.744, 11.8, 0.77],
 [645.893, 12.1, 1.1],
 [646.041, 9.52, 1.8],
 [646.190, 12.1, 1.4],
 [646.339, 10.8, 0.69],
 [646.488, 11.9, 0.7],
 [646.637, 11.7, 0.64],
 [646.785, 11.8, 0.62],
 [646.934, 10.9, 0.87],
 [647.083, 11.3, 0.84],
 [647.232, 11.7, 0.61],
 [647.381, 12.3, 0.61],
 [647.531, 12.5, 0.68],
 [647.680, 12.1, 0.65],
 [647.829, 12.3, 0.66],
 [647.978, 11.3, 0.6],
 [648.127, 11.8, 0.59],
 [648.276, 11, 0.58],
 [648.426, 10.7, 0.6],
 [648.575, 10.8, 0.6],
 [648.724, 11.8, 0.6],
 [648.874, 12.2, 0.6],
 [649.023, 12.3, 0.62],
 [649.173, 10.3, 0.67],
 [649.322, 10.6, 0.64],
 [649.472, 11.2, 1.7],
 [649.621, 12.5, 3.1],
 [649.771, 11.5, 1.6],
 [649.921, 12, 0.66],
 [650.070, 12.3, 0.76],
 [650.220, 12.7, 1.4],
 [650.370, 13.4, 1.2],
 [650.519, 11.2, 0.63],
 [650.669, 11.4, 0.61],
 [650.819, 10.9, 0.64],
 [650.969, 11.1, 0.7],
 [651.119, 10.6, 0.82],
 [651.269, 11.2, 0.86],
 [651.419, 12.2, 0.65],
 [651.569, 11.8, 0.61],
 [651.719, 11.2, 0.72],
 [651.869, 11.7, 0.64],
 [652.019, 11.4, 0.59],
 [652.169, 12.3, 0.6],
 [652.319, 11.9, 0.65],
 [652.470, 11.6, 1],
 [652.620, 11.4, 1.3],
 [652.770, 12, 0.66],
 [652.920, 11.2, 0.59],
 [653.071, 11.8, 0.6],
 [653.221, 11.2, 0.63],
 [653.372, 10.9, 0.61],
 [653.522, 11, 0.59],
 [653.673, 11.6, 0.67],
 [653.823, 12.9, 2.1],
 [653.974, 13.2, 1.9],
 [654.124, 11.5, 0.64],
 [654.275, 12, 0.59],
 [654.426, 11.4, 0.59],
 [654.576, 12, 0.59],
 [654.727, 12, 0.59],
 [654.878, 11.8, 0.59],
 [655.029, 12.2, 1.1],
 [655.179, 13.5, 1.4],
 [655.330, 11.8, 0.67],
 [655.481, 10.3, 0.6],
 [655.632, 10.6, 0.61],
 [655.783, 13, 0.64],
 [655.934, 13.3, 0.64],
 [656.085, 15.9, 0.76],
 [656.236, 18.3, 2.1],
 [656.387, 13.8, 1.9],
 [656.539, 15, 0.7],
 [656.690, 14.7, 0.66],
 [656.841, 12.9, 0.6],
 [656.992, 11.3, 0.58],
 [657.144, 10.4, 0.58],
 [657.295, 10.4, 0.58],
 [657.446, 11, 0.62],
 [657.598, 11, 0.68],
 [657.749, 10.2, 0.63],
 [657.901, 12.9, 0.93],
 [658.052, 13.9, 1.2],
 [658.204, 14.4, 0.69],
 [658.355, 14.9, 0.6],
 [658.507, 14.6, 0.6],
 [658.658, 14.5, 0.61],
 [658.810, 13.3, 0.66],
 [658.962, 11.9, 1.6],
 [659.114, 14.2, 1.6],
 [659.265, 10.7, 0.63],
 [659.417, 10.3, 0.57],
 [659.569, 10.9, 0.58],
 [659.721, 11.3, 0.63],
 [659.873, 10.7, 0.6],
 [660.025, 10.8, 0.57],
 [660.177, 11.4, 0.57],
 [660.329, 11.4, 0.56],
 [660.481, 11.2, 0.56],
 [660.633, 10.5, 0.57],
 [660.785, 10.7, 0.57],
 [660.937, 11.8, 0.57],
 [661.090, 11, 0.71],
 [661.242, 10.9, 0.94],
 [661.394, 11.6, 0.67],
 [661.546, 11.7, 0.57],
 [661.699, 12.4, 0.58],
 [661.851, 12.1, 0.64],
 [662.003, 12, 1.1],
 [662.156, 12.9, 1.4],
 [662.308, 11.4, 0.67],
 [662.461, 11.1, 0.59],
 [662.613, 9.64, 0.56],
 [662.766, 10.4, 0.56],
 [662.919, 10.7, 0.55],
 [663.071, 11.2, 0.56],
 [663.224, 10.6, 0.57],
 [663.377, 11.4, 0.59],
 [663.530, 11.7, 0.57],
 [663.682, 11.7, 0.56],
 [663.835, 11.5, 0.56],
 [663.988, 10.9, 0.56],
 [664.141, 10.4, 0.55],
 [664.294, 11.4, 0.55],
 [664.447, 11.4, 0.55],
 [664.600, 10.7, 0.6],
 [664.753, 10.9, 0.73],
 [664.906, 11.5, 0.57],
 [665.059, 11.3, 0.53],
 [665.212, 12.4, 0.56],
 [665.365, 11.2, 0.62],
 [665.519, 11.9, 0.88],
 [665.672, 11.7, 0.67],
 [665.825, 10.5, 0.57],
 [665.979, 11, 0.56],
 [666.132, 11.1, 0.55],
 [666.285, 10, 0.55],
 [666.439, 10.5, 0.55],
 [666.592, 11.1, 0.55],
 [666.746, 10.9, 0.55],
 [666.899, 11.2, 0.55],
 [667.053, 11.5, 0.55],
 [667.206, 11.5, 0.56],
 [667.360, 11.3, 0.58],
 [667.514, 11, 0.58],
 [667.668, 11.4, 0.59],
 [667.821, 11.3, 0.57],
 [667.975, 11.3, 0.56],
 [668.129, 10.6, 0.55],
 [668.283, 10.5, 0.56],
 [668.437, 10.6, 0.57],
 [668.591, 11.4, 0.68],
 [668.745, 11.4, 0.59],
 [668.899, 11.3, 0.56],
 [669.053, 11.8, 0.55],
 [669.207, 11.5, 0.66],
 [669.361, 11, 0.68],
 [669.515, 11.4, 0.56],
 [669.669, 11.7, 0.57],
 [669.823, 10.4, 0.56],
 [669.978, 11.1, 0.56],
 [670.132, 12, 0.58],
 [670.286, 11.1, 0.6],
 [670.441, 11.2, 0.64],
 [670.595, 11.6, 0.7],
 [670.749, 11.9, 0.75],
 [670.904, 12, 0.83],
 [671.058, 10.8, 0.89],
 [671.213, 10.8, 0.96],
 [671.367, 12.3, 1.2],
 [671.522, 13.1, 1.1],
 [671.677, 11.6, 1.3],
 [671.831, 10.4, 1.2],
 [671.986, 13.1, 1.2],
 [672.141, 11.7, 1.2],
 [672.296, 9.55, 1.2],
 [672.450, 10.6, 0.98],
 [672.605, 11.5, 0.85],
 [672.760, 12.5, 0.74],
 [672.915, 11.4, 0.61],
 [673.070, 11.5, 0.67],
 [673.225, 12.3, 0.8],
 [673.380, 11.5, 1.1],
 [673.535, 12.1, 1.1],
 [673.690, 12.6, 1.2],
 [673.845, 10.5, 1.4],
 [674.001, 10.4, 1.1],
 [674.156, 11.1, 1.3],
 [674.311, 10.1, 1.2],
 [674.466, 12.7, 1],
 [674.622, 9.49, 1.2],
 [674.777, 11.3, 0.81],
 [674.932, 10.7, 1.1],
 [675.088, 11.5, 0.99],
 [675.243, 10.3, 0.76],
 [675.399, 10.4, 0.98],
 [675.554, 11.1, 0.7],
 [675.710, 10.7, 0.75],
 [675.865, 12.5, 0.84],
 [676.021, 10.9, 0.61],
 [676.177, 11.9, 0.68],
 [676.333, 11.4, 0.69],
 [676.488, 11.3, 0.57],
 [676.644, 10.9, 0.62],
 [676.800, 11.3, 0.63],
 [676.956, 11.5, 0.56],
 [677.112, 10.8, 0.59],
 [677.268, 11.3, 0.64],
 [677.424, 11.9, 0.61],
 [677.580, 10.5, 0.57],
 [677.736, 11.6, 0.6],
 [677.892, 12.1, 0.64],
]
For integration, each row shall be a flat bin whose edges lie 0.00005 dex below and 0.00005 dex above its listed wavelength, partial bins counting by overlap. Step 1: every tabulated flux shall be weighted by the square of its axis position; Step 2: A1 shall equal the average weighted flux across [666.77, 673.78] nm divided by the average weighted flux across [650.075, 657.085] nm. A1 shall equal 0.99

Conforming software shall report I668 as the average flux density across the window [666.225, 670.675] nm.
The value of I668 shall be 11.2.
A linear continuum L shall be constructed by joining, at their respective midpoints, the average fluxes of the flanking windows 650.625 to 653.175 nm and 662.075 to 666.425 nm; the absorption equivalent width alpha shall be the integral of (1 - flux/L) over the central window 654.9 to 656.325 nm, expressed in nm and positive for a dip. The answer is -0.22 nm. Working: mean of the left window 11.5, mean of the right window 11.2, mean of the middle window 13.2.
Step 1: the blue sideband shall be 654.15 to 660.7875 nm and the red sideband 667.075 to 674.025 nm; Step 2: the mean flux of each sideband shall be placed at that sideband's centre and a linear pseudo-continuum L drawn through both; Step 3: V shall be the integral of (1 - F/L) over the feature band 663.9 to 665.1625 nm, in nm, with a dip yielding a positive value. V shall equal 0.079 nm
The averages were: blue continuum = 12.4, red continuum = 11.4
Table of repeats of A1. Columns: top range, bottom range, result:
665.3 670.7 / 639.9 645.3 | 1.07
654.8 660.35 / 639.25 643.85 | 1.16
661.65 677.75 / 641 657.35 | 1.02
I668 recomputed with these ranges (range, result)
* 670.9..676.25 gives 11.3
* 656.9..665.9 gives 11.6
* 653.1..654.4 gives 11.8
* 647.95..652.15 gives 11.6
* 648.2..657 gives 12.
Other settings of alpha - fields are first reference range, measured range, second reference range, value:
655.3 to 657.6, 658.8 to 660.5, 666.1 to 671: 0.128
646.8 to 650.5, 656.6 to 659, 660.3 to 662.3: -0.221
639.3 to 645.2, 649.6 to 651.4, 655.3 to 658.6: 0.078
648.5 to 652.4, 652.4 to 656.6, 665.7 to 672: -0.307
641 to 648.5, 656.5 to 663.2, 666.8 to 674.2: -0.239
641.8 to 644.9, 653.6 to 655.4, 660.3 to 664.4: -0.136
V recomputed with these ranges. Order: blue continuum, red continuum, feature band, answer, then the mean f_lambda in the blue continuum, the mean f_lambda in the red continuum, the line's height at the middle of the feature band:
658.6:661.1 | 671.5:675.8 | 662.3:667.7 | 0.16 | 11.6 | 11.3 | 11.4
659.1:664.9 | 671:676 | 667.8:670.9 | 0.00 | 11.2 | 11.3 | 11.3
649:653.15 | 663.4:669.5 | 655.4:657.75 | -0.25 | 11.6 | 11.2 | 11.5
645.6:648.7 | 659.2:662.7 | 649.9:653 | -0.06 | 11.5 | 11.2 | 11.5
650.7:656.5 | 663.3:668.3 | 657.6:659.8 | -0.18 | 12.1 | 11.2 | 11.7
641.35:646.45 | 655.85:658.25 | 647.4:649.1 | 0.04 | 11.4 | 13.1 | 12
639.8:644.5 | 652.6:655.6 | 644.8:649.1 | -0.08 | 11.3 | 11.8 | 11.5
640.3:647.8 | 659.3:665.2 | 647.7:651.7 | -0.07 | 11.5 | 11.2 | 11.4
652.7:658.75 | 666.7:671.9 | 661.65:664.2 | 0.13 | 12.5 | 11.3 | 11.9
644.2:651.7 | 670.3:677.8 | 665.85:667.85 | 0.07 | 11.6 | 11.3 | 11.4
